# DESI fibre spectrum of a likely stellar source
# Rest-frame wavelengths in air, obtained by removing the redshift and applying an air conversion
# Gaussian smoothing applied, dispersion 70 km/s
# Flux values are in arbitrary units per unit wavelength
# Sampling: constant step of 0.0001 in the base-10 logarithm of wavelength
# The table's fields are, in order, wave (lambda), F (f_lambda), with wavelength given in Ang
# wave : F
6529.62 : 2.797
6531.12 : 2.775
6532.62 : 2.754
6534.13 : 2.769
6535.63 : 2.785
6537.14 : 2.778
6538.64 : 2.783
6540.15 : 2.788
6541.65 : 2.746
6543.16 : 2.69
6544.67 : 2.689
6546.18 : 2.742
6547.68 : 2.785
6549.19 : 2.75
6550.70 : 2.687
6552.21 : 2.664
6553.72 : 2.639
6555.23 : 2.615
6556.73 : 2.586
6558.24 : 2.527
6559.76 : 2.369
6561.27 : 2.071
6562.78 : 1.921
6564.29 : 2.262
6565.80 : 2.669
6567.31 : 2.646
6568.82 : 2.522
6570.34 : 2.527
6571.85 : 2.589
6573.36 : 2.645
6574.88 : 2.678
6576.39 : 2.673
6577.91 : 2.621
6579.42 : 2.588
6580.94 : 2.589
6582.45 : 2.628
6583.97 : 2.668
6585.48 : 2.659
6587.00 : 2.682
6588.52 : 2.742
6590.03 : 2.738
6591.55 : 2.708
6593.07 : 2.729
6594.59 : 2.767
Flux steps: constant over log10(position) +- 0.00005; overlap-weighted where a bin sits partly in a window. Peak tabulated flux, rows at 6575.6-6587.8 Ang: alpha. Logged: 2.682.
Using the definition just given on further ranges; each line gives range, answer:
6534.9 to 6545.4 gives 2.788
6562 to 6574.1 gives 2.669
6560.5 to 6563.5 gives 2.071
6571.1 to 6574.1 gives 2.645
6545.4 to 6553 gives 2.785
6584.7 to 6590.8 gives 2.742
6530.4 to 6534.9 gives 2.775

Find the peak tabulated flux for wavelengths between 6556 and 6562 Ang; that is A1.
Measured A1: 2.586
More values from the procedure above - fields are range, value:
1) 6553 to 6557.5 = 2.639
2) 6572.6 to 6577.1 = 2.678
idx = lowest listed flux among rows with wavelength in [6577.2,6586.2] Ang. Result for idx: 2.588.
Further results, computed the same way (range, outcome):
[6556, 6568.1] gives 1.921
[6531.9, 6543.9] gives 2.69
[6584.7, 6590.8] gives 2.659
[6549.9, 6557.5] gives 2.586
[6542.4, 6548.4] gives 2.689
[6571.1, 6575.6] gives 2.589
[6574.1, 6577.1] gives 2.673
